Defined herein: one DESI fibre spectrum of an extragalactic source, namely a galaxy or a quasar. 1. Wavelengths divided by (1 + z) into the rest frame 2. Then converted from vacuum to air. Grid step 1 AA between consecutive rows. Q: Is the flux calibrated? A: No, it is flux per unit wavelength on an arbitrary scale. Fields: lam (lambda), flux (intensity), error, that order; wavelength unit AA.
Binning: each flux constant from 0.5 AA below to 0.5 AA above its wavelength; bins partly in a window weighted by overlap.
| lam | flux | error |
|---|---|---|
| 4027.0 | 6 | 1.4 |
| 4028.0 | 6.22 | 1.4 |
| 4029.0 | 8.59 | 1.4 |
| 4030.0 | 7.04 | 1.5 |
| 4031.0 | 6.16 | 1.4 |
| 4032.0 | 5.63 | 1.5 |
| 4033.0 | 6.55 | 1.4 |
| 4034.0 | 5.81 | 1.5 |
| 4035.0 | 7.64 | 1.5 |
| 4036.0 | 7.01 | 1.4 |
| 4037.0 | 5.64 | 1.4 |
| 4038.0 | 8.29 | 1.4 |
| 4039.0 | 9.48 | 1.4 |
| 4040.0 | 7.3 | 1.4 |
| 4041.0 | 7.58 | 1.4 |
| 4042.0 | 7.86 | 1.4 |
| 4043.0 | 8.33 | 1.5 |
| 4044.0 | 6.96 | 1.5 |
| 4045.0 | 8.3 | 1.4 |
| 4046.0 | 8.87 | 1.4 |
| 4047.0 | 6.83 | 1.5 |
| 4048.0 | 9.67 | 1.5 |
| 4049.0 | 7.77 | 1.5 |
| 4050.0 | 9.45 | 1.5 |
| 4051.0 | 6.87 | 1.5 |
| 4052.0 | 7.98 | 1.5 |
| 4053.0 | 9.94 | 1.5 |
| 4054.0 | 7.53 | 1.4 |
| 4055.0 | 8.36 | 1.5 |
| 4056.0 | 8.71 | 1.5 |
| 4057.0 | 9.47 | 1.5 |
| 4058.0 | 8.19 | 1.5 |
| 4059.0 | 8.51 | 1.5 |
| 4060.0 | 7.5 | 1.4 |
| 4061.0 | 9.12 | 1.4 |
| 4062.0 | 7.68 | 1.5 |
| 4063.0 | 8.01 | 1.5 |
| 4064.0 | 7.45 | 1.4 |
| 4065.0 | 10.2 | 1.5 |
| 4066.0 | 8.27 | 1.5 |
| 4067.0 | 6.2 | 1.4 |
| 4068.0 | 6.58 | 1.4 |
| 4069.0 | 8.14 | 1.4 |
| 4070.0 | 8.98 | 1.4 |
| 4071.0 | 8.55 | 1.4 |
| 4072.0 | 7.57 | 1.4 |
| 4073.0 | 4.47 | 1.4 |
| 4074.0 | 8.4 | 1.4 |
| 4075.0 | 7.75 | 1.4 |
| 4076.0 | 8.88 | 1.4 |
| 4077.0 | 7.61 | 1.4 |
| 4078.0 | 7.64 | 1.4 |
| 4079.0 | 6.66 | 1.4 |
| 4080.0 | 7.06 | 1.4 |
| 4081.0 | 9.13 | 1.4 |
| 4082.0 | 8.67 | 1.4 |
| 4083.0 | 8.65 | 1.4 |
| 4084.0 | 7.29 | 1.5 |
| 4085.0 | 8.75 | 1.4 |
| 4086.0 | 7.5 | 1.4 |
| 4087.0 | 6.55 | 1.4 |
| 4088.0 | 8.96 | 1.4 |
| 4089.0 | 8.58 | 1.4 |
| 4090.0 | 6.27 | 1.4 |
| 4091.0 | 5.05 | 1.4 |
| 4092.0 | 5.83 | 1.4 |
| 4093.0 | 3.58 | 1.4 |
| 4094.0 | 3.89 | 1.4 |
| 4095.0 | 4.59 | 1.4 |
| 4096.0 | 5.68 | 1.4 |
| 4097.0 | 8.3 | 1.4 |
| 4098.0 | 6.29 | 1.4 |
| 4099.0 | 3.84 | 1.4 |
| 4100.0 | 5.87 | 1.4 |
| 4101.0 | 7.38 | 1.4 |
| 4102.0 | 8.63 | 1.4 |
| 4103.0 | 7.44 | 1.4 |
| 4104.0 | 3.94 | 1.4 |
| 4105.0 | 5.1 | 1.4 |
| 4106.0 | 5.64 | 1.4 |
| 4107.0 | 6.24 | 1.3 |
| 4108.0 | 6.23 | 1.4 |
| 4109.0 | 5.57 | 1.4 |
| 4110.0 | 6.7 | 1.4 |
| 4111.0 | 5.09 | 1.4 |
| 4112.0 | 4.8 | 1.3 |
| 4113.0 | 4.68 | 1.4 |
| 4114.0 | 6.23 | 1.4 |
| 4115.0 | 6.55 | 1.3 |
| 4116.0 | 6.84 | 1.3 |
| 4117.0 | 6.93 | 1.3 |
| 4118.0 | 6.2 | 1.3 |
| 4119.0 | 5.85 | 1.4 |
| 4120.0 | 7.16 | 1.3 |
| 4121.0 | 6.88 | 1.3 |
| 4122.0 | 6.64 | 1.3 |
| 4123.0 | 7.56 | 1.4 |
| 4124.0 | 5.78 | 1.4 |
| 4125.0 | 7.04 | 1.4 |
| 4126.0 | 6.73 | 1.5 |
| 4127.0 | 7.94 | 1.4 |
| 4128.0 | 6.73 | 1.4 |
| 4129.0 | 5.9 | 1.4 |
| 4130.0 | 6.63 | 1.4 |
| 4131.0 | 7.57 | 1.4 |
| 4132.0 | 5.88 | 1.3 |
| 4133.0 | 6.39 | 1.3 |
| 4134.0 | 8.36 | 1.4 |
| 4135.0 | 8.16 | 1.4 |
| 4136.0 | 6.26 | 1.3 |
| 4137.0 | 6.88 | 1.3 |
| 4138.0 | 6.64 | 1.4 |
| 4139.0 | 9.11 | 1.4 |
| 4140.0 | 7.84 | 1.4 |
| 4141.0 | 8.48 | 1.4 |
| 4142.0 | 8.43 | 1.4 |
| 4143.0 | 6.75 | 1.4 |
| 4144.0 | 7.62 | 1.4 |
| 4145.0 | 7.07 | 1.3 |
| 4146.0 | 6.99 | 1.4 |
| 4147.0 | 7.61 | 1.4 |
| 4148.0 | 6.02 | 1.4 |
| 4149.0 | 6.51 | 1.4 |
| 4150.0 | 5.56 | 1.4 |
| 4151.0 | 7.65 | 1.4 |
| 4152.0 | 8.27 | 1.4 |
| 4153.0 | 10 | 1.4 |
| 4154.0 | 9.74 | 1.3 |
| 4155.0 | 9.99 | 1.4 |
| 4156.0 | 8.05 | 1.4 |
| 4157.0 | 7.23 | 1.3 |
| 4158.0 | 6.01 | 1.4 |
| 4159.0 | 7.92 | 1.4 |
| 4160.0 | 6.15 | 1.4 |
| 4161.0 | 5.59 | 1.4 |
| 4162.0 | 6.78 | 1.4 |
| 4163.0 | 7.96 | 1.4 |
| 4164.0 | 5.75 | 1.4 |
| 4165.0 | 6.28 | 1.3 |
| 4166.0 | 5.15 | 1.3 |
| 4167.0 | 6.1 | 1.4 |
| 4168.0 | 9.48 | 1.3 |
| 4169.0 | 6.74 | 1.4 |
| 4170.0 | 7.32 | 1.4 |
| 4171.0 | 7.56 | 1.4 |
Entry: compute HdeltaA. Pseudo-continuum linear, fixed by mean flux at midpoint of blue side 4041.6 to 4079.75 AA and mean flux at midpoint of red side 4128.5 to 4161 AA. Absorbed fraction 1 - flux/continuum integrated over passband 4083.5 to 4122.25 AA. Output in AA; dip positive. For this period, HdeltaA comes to 7.39 AA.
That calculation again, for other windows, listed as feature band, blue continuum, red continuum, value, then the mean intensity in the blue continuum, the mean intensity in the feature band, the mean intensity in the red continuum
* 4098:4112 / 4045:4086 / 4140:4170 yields 3.3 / 8.08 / 5.94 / 7.32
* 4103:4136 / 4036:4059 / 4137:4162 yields 5.6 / 8.14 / 6.39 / 7.52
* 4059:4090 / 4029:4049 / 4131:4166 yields -1.9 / 7.46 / 7.88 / 7.32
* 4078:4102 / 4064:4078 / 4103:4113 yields -0.4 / 7.8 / 6.77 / 5.54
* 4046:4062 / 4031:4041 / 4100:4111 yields -3.7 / 7.02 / 8.39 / 6.21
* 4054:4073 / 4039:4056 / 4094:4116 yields -1.4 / 8.16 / 8.08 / 5.92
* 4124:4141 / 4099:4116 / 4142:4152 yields -1.3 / 5.97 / 7.13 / 7.01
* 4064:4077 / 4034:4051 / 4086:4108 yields -1.6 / 7.84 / 7.81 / 6.11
